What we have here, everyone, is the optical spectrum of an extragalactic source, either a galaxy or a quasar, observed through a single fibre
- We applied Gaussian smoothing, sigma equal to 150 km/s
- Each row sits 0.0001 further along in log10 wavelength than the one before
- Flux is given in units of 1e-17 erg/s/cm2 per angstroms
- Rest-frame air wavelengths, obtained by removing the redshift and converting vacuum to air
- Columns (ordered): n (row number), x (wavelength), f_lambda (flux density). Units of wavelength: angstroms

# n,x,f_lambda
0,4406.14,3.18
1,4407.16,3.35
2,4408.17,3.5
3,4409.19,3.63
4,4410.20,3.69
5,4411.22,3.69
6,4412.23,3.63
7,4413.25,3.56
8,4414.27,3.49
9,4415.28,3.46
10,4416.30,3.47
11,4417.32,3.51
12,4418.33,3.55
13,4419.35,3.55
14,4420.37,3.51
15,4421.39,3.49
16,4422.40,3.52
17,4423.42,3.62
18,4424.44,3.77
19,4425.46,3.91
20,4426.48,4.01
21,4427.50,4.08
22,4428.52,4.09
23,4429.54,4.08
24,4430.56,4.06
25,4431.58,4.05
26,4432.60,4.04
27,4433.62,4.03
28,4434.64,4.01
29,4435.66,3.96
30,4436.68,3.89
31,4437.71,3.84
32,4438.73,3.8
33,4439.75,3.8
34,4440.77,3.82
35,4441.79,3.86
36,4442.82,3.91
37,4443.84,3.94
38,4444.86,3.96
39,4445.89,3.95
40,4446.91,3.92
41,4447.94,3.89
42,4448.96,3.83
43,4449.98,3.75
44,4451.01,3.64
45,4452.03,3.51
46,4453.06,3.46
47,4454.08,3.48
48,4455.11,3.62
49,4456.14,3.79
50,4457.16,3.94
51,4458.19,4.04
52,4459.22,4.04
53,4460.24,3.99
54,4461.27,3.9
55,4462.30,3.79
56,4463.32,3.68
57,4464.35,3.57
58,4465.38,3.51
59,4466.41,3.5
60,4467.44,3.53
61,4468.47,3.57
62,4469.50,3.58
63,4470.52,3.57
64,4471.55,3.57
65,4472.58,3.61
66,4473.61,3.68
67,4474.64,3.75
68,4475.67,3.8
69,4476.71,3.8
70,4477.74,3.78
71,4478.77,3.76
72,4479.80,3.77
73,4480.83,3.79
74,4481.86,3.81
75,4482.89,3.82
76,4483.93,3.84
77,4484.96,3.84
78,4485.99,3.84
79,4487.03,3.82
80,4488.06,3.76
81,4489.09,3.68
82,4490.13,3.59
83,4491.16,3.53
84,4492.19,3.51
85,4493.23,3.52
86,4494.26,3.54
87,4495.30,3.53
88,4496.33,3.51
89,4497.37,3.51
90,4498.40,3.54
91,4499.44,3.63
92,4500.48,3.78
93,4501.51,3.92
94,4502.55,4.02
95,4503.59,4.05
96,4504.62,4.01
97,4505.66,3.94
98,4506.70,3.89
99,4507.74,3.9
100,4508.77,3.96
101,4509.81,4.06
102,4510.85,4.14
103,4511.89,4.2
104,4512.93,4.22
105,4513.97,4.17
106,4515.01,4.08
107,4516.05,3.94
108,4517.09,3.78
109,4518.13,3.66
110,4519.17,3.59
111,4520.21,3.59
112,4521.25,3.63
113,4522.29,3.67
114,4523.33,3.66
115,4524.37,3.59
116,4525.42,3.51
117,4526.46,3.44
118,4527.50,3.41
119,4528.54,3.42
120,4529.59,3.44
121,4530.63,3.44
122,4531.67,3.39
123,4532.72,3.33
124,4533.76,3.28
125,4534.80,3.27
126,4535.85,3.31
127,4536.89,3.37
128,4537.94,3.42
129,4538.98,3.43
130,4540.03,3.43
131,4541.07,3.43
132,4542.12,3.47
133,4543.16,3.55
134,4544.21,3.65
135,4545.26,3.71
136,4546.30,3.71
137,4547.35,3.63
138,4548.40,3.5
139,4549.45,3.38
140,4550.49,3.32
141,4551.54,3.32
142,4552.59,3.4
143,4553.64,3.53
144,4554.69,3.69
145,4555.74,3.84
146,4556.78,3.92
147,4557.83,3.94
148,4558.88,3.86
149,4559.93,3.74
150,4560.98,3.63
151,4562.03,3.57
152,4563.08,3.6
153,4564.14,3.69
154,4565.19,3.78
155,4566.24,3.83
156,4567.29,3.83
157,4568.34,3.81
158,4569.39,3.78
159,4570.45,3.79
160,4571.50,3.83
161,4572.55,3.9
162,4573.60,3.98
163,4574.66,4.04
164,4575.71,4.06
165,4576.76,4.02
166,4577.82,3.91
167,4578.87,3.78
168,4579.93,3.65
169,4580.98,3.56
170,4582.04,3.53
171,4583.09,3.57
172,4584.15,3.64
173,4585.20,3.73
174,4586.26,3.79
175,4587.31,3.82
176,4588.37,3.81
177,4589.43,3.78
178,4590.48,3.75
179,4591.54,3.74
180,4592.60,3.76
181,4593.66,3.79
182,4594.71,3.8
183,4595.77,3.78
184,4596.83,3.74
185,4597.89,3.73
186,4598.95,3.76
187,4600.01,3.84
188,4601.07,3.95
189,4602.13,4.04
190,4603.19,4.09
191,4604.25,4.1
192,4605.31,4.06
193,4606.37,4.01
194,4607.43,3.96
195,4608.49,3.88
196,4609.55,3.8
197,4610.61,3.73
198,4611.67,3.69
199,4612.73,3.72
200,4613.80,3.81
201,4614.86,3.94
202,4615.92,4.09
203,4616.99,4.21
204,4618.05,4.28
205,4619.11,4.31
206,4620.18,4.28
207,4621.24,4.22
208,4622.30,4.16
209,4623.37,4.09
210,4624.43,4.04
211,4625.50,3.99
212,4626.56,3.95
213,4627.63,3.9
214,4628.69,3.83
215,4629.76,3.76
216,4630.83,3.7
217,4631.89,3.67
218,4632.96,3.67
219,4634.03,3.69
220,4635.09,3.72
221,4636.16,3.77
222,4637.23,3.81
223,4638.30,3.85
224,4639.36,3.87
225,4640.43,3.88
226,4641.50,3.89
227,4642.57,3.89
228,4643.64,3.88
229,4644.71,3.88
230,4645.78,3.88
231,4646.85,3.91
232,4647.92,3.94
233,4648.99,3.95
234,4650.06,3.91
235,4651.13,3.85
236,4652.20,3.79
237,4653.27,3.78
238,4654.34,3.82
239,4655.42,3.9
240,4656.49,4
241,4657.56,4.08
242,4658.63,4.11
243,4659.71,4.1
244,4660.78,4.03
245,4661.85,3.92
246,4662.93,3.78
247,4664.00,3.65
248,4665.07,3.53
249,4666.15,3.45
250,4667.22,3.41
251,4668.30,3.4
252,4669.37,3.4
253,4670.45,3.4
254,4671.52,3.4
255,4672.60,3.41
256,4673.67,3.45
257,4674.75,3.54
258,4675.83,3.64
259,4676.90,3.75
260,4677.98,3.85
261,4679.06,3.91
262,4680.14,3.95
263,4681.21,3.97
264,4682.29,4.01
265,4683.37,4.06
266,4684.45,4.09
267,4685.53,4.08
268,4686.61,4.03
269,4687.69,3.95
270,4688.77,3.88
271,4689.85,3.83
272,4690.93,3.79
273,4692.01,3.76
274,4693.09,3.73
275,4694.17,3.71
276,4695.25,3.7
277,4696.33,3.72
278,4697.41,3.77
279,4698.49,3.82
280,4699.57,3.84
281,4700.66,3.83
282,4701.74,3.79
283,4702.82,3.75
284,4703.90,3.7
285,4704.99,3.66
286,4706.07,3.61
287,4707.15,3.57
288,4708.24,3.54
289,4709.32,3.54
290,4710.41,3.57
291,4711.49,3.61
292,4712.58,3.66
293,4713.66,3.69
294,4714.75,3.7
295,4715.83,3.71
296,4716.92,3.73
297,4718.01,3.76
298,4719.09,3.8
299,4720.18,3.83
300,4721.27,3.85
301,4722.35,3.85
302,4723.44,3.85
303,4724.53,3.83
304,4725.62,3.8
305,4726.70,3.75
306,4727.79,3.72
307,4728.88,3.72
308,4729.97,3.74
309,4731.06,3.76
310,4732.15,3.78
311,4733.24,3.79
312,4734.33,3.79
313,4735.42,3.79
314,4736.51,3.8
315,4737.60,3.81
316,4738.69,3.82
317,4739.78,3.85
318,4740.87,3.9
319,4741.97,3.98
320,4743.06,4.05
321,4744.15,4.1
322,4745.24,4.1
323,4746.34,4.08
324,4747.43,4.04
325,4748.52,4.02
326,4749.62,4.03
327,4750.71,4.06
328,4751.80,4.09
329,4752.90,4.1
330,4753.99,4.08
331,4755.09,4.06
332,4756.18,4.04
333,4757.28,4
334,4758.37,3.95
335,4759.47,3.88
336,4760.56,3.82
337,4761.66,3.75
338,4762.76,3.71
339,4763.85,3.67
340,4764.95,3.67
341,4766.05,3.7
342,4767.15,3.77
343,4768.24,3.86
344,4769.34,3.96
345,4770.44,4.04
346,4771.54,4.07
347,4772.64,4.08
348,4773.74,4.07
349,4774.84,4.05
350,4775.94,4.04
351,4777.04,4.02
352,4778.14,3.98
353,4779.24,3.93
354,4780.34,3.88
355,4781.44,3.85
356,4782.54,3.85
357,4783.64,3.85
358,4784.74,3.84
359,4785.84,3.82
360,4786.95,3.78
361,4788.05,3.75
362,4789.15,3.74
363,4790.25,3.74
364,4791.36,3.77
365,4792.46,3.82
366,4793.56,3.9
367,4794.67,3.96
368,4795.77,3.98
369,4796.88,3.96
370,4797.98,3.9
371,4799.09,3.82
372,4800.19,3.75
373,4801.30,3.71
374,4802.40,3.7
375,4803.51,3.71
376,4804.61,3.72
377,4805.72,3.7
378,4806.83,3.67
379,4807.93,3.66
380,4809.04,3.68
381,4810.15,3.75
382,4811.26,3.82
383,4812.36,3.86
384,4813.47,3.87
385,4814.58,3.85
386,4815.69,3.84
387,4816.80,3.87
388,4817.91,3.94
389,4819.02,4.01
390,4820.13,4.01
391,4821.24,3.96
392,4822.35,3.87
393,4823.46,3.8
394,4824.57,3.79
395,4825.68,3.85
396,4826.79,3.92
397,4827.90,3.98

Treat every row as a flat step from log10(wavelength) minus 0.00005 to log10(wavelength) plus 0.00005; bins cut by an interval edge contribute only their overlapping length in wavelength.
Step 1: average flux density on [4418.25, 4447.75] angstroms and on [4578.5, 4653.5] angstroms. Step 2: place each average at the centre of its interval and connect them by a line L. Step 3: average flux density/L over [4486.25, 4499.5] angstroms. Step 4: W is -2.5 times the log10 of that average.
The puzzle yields 0.08 mag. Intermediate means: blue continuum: 3.87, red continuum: 3.87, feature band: 3.59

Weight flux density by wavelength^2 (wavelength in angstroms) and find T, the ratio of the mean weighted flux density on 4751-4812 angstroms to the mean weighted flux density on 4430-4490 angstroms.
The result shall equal 1.17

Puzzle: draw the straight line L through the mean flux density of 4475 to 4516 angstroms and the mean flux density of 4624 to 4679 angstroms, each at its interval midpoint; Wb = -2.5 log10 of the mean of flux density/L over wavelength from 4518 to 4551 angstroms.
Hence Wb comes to 0.10 mag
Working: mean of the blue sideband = 3.82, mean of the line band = 3.49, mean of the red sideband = 3.78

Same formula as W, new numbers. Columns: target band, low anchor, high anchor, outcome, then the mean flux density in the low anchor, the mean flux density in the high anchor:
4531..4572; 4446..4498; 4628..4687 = 0.046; 3.7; 3.8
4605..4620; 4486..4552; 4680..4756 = -0.065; 3.65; 3.84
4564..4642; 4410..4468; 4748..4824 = -0.013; 3.77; 3.88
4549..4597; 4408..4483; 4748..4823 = 0.017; 3.75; 3.88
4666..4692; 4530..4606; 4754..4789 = 0.019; 3.69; 3.9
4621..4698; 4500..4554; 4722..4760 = -0.001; 3.65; 3.91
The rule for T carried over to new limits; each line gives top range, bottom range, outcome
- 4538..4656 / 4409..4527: 1.07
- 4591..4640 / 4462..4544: 1.12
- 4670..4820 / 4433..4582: 1.14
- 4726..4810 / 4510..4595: 1.15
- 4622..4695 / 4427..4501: 1.10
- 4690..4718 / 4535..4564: 1.11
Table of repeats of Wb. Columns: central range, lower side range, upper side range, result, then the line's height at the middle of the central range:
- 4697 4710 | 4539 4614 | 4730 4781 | 0.05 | 3.88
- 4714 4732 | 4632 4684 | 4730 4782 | 0.03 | 3.88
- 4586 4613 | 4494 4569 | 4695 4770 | -0.04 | 3.72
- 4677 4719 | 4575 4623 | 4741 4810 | 0.03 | 3.89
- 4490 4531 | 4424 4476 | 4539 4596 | 0.00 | 3.76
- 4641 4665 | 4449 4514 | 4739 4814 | -0.02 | 3.83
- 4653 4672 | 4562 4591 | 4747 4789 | 0.03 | 3.85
